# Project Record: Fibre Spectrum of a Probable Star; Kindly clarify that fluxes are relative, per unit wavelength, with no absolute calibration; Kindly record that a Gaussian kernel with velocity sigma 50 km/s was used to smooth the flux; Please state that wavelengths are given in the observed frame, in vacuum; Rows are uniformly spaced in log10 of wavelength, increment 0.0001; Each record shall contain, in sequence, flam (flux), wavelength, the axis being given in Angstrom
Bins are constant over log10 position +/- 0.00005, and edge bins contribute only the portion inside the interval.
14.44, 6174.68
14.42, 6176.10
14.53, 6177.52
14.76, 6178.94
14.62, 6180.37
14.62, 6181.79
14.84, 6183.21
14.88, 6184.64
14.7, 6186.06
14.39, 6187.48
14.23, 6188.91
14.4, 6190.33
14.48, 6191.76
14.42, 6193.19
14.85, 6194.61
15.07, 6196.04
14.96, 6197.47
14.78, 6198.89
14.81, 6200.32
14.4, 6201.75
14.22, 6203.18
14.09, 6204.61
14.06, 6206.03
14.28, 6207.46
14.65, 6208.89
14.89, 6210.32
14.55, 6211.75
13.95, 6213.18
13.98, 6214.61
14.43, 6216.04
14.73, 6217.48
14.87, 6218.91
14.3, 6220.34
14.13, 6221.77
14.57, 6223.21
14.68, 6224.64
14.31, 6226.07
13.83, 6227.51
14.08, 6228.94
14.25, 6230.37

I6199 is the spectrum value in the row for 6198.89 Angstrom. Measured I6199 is 14.78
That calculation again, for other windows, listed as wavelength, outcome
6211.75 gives 14.55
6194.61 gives 14.85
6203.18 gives 14.22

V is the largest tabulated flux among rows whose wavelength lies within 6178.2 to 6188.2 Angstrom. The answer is 14.88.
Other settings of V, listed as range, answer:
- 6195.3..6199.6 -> 15.07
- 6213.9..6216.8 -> 14.43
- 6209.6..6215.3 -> 14.89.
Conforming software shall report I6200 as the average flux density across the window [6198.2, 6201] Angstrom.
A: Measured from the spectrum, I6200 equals 14.8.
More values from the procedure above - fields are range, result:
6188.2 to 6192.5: 14.4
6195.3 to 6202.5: 14.8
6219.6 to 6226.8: 14.4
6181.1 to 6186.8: 14.8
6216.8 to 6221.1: 14.6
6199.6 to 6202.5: 14.6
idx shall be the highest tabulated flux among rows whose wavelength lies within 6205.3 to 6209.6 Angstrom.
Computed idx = 14.65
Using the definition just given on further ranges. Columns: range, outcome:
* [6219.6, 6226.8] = 14.68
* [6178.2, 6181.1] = 14.76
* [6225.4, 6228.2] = 14.31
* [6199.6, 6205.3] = 14.81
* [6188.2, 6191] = 14.4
